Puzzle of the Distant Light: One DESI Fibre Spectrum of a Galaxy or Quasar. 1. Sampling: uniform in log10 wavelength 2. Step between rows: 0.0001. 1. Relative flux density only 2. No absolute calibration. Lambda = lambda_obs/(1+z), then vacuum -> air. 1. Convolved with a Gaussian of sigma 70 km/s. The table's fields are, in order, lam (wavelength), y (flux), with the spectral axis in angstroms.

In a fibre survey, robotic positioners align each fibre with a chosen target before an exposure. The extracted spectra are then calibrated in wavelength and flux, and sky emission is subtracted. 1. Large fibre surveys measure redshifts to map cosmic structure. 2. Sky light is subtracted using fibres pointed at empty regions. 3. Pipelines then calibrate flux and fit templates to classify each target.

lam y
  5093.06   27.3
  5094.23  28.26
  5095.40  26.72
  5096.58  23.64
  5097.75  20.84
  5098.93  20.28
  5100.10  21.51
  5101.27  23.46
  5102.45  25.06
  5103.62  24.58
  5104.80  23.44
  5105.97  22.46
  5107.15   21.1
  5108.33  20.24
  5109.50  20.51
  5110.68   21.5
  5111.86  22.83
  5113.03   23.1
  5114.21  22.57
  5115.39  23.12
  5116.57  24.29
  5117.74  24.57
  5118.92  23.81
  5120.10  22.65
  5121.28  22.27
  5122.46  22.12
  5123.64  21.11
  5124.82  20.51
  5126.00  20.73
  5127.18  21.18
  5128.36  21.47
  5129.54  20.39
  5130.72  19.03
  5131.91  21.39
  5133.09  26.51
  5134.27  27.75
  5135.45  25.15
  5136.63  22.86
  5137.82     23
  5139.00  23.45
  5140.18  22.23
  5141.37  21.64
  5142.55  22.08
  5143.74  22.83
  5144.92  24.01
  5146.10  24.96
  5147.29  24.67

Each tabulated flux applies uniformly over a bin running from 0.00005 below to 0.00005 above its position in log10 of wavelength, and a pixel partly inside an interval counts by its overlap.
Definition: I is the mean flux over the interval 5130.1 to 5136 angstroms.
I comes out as 23.9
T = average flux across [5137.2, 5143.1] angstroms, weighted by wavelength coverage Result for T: 22.5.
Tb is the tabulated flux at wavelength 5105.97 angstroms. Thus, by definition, 22.46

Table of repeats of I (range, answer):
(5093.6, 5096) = 27.5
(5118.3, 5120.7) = 23.2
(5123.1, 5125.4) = 20.8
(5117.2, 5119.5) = 24.2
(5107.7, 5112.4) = 21.2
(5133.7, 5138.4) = 24.7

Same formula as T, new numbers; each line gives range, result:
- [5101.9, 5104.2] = 24.9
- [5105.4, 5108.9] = 21.2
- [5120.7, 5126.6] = 21.3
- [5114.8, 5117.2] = 23.8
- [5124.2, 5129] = 21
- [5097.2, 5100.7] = 20.9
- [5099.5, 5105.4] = 23.6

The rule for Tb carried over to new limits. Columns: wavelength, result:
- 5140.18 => 22.23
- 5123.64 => 21.11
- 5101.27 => 23.46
